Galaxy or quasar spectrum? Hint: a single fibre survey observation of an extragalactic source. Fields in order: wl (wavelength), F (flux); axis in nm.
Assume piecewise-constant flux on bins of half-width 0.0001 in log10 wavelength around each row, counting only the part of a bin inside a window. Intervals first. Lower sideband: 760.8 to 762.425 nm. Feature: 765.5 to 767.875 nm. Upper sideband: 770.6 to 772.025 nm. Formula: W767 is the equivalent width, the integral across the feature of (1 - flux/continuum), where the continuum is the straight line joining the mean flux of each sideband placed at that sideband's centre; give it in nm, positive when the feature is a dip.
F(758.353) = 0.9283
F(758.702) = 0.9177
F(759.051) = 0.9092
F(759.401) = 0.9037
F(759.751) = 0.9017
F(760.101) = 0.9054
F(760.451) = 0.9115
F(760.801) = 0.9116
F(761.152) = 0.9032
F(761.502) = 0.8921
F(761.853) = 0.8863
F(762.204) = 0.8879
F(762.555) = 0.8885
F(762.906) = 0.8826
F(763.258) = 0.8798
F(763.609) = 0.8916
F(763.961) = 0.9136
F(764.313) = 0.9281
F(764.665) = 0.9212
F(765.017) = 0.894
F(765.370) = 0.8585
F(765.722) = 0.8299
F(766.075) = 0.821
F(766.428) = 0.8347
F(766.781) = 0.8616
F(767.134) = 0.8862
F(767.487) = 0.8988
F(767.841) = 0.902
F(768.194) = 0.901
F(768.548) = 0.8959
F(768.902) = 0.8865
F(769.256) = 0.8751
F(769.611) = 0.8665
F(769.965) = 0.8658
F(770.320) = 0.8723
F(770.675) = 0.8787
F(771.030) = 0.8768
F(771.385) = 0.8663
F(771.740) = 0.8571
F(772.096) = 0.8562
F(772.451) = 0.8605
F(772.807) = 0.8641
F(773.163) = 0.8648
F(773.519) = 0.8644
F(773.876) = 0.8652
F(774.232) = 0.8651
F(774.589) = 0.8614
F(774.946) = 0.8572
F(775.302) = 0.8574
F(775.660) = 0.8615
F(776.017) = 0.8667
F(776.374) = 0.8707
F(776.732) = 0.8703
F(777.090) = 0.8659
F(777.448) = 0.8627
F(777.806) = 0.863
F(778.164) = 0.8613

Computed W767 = 0.06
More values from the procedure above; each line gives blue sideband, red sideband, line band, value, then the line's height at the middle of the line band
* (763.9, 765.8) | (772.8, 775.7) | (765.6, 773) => 0.071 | 0.878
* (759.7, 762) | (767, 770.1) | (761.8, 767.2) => 0.097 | 0.895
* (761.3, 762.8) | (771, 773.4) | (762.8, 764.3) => -0.019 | 0.885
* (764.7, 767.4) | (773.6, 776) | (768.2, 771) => -0.058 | 0.861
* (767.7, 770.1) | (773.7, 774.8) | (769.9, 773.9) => 0.032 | 0.873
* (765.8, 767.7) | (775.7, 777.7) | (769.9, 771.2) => -0.018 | 0.862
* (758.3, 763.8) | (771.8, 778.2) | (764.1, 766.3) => 0.034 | 0.889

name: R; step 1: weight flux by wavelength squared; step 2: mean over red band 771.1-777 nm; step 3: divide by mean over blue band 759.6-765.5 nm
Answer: 0.99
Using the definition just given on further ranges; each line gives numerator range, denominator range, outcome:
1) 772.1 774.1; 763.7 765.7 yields 0.98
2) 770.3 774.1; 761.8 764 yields 1.00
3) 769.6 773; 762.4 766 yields 1.00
